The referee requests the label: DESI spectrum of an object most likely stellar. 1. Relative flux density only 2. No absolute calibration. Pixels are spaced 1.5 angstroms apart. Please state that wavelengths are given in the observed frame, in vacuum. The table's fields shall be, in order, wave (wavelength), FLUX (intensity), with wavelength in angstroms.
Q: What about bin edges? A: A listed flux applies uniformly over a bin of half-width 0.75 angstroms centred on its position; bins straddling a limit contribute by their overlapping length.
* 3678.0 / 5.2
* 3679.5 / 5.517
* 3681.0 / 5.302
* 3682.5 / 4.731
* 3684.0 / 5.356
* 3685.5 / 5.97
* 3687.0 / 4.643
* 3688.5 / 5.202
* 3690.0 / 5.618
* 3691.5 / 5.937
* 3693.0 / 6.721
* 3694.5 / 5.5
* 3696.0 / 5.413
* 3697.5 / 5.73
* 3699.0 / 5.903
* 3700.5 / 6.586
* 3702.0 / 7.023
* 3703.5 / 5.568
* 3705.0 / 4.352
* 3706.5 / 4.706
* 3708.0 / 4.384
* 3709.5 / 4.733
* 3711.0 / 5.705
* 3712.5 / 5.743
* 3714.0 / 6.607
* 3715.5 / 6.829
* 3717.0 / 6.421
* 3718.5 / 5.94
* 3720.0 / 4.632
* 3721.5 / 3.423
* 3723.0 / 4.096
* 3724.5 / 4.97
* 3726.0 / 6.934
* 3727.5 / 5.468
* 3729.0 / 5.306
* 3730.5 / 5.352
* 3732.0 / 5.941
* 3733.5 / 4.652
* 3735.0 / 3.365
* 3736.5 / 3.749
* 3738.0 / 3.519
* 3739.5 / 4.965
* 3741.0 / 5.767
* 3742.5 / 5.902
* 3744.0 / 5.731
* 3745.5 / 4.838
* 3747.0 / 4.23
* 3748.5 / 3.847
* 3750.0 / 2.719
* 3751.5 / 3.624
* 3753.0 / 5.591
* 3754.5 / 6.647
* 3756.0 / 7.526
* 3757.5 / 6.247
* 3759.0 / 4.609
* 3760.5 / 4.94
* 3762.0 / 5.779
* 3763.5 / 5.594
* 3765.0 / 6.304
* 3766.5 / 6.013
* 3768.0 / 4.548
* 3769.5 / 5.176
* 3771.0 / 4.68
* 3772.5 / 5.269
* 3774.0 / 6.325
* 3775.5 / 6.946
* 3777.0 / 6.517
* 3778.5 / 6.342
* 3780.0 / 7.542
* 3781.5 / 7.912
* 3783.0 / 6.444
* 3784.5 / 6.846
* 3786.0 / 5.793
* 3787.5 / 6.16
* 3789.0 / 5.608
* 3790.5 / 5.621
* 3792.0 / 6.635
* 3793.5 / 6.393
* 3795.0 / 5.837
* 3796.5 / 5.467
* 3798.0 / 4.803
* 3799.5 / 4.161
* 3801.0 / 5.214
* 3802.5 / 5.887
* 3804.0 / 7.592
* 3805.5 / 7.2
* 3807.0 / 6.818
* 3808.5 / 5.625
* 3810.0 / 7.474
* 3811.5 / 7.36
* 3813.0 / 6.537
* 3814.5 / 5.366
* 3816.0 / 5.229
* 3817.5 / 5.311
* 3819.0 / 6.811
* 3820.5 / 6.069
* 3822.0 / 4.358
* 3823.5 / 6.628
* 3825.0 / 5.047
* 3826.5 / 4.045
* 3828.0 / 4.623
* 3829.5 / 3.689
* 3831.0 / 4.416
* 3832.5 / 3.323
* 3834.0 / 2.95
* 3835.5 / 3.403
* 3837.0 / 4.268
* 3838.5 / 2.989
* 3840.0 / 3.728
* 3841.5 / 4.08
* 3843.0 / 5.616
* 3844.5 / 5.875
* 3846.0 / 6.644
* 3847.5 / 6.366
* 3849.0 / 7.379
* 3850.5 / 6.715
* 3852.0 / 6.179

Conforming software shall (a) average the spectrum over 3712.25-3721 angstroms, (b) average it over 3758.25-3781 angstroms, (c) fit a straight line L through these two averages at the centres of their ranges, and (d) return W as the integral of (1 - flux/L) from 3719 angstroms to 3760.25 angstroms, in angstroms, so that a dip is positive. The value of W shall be 6.56 angstroms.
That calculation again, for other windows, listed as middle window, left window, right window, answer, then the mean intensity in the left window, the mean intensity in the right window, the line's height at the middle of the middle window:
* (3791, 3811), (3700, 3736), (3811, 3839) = -4.5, 5.34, 4.86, 4.97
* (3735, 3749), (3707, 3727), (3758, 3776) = 2.0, 5.41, 5.51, 5.46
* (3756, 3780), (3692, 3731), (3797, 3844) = -2.0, 5.54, 5.19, 5.36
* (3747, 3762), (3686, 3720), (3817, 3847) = 0.6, 5.67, 4.7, 5.29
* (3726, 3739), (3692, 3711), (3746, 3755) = 0.1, 5.56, 4.39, 4.82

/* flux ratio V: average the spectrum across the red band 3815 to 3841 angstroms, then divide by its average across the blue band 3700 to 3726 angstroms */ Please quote 0.83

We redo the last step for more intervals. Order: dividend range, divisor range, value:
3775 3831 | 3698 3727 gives 1.08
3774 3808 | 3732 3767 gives 1.24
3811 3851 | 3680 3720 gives 0.91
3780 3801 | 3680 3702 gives 1.06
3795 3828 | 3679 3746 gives 1.09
